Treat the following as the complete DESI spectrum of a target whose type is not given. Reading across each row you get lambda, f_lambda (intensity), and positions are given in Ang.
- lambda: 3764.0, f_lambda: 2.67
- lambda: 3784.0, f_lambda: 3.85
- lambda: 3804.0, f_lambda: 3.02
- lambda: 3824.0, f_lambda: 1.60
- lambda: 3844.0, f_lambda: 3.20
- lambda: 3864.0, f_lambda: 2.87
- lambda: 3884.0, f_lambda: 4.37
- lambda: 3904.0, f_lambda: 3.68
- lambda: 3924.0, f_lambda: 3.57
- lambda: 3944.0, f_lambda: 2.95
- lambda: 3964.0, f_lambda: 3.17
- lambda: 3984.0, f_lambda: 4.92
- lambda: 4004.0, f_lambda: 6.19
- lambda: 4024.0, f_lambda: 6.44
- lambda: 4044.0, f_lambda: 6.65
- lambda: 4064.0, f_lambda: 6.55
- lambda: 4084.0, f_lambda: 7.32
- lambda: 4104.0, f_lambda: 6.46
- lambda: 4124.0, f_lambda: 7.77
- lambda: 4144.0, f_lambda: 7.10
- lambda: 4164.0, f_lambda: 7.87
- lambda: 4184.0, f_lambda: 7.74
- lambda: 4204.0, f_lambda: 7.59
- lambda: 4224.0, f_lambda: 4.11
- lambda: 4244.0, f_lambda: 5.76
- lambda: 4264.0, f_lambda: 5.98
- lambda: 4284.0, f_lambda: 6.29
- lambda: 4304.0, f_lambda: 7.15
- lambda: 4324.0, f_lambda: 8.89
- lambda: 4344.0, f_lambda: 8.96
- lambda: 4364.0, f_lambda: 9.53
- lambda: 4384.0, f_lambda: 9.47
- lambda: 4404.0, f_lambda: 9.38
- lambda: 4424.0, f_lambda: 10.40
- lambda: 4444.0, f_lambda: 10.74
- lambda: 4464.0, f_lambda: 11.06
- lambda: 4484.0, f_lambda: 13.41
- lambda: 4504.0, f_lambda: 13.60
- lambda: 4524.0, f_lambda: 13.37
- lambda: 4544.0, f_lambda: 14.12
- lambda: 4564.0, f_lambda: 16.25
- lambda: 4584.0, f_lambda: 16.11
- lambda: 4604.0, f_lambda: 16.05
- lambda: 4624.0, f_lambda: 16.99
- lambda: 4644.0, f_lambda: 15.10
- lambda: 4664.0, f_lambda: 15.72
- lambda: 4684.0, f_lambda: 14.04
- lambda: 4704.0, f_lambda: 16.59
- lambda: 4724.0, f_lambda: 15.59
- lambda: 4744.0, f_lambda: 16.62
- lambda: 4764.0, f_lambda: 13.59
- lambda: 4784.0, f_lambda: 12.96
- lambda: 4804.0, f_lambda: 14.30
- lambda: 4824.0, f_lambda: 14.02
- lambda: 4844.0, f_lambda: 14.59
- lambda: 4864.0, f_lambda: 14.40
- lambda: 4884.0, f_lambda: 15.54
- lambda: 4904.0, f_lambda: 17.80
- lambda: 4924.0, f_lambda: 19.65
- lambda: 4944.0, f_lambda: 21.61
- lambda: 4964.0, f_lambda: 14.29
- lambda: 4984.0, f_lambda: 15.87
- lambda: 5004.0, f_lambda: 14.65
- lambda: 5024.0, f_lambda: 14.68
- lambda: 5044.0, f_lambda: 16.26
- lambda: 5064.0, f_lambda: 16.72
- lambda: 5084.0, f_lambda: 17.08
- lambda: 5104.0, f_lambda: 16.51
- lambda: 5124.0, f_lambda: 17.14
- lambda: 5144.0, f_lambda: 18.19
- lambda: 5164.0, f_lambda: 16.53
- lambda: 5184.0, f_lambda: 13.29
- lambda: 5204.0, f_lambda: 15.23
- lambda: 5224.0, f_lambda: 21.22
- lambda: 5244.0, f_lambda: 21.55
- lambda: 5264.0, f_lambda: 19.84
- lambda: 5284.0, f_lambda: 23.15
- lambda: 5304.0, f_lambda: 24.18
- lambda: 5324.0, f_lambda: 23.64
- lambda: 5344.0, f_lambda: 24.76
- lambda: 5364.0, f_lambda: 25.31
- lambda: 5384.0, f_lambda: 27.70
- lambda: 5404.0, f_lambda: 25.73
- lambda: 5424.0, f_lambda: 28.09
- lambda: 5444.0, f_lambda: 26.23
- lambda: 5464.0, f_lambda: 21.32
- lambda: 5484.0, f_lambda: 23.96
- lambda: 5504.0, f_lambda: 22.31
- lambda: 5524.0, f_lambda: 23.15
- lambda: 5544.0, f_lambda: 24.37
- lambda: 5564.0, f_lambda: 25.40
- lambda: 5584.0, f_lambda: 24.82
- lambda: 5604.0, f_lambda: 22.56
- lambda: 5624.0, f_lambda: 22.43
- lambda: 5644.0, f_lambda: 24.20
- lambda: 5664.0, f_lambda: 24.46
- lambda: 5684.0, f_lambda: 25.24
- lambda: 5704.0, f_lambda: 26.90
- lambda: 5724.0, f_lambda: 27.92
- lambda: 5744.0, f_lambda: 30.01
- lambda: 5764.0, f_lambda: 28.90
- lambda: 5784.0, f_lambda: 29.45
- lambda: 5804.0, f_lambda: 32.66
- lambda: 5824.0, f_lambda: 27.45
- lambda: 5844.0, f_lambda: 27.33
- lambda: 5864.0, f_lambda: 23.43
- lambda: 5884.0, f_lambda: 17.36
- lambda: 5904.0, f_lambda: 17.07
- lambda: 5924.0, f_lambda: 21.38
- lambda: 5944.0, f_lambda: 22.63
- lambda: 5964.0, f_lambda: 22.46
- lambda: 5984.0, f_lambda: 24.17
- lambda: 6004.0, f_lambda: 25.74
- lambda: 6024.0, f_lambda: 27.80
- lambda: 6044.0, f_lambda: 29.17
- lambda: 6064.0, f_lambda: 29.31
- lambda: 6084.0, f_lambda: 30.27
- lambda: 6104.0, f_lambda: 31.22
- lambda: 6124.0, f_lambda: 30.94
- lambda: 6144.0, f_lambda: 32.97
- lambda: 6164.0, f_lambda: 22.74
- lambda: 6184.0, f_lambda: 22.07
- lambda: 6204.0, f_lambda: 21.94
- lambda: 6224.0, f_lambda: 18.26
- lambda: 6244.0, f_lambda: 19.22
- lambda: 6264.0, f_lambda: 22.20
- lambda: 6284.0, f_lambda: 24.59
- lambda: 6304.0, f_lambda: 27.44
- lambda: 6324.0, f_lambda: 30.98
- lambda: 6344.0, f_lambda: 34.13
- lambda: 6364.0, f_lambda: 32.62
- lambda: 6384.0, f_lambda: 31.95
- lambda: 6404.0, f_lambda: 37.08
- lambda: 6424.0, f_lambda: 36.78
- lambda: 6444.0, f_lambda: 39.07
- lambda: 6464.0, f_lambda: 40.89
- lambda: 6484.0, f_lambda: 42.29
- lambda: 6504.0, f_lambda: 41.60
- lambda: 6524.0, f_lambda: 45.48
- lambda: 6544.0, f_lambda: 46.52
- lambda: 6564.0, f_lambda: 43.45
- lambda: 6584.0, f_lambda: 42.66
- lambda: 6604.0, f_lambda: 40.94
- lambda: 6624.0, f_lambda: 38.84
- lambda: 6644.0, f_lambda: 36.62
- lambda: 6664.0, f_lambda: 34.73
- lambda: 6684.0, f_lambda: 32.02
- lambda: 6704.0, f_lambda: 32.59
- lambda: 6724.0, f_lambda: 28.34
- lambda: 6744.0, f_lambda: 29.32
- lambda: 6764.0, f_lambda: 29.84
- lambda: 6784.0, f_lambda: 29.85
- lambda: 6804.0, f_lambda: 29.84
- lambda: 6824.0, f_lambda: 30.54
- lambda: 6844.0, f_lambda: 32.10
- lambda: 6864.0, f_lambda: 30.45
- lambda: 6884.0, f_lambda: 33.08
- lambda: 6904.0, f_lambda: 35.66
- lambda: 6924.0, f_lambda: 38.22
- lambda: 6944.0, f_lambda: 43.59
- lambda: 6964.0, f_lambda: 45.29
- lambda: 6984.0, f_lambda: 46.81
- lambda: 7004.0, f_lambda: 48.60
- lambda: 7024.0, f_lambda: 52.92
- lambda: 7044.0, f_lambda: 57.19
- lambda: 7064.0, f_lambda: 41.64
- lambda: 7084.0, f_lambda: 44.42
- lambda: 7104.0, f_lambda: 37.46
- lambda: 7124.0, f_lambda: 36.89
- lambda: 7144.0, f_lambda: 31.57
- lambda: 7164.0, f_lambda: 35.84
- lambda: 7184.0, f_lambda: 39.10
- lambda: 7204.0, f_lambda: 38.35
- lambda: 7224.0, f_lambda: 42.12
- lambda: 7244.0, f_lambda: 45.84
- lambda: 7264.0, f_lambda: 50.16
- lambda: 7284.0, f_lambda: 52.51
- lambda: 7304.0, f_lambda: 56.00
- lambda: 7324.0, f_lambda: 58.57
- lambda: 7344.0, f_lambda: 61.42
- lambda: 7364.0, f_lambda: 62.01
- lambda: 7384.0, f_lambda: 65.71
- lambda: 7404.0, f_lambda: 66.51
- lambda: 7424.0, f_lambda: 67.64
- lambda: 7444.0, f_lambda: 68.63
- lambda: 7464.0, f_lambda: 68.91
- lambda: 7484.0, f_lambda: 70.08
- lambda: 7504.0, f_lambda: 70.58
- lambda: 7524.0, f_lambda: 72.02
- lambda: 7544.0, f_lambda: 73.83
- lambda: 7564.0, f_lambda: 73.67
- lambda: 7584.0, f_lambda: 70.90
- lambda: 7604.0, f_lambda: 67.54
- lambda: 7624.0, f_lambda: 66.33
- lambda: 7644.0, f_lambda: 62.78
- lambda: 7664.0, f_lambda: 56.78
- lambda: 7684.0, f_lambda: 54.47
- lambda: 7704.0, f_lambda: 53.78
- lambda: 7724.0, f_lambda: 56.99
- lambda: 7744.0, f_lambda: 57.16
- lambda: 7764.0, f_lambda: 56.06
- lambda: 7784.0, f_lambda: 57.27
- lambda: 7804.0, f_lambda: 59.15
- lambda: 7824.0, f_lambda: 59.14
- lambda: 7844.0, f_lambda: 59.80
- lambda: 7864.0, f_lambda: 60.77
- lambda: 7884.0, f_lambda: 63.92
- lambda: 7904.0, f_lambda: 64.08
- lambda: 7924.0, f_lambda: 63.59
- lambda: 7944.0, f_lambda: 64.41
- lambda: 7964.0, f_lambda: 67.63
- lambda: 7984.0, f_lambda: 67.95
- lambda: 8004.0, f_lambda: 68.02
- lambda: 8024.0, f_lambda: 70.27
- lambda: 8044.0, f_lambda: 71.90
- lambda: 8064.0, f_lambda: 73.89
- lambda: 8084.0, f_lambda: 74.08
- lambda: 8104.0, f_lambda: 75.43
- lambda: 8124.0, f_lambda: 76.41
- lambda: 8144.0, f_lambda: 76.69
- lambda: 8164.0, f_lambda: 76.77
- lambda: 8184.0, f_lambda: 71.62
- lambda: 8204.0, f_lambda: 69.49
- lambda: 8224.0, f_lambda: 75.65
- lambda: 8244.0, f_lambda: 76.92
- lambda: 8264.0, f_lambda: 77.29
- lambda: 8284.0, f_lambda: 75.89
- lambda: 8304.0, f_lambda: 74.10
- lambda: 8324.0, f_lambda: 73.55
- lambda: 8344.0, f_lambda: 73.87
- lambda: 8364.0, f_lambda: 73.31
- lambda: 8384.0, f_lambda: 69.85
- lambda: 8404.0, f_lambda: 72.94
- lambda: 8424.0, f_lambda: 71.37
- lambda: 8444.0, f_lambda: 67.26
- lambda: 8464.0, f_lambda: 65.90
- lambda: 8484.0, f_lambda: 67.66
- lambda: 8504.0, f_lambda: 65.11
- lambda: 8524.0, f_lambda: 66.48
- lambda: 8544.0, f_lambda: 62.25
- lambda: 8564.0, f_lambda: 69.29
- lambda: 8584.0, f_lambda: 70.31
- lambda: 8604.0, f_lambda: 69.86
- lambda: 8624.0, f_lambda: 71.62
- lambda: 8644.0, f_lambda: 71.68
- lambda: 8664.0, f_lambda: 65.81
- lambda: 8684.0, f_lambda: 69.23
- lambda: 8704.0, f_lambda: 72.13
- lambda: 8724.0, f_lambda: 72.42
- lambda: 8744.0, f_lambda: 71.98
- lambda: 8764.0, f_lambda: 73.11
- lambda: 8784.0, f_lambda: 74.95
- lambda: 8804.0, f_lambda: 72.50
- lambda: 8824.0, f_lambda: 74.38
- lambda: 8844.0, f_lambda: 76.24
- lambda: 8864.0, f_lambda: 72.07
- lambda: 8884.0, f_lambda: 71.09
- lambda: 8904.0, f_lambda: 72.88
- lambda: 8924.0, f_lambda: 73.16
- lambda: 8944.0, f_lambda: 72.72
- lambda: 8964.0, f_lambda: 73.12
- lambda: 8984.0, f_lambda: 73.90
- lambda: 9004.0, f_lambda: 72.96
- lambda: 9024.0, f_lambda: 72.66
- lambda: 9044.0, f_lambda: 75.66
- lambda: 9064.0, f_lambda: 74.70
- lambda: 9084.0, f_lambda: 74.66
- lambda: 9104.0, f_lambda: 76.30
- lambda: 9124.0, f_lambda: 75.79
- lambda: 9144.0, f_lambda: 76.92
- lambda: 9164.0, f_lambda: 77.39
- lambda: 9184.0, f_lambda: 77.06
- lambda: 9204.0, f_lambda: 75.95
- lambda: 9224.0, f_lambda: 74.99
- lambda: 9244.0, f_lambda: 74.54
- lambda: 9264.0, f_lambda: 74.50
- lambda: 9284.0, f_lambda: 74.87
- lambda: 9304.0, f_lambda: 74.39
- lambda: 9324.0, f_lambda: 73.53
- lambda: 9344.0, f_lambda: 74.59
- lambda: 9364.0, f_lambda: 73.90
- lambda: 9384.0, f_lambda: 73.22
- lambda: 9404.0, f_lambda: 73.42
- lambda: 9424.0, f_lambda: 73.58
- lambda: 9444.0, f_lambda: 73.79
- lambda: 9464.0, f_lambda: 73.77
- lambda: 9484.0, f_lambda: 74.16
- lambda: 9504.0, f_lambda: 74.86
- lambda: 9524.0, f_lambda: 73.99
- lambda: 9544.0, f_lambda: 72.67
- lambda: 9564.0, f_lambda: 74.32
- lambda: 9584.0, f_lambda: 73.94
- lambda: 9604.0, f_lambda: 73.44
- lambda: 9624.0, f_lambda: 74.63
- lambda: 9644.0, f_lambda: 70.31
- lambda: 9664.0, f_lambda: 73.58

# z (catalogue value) 0.000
